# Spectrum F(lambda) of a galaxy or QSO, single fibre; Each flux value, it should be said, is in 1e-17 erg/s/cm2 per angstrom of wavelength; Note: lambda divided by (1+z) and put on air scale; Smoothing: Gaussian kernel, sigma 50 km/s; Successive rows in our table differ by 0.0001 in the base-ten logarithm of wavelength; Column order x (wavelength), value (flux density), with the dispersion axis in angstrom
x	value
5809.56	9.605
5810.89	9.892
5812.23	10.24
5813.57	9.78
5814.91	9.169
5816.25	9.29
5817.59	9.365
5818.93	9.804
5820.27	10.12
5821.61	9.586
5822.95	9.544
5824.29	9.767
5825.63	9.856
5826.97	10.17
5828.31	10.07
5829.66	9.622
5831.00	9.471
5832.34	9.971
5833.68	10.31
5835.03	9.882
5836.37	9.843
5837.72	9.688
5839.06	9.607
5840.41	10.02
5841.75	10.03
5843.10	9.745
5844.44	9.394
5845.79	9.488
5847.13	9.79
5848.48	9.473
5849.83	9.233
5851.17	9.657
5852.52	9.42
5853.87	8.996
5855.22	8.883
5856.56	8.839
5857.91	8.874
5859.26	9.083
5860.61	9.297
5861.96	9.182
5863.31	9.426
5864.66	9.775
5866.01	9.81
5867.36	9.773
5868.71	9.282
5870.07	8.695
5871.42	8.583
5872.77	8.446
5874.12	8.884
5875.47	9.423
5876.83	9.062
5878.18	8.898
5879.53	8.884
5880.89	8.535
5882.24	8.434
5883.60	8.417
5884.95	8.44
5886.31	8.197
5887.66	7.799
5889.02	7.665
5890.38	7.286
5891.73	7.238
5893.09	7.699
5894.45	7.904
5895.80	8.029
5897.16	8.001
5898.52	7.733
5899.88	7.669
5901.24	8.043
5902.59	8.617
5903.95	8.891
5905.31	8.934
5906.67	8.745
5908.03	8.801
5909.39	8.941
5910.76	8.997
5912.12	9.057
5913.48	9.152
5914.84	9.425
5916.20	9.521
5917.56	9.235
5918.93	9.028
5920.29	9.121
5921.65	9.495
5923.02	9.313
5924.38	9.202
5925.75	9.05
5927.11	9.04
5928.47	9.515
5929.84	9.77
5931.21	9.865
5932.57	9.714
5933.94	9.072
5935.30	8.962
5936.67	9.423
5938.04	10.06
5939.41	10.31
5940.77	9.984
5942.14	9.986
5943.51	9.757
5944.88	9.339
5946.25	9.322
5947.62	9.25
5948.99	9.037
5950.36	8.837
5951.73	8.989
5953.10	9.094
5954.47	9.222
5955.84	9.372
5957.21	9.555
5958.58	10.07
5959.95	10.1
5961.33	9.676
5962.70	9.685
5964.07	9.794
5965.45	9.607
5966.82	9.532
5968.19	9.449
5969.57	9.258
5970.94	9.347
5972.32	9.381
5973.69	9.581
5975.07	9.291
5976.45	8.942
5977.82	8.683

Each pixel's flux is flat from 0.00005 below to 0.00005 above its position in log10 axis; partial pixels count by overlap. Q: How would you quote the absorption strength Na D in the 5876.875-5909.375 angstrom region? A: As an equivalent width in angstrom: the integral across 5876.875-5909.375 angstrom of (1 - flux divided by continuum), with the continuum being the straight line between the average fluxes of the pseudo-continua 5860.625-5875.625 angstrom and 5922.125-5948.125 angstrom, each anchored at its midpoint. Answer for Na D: 3.8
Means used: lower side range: 9.21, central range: 8.24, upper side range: 9.52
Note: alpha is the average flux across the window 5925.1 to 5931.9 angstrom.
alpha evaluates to 9.46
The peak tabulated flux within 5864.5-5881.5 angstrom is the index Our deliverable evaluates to 9.81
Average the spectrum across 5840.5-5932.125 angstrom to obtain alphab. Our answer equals 8.92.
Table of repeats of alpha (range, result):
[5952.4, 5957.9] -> 9.32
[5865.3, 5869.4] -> 9.61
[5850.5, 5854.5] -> 9.36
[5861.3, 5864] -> 9.31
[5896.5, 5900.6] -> 7.79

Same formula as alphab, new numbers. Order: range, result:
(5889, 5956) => 8.99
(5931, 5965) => 9.54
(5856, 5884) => 9.03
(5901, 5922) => 9.02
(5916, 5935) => 9.34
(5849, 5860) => 9.13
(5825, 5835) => 9.92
